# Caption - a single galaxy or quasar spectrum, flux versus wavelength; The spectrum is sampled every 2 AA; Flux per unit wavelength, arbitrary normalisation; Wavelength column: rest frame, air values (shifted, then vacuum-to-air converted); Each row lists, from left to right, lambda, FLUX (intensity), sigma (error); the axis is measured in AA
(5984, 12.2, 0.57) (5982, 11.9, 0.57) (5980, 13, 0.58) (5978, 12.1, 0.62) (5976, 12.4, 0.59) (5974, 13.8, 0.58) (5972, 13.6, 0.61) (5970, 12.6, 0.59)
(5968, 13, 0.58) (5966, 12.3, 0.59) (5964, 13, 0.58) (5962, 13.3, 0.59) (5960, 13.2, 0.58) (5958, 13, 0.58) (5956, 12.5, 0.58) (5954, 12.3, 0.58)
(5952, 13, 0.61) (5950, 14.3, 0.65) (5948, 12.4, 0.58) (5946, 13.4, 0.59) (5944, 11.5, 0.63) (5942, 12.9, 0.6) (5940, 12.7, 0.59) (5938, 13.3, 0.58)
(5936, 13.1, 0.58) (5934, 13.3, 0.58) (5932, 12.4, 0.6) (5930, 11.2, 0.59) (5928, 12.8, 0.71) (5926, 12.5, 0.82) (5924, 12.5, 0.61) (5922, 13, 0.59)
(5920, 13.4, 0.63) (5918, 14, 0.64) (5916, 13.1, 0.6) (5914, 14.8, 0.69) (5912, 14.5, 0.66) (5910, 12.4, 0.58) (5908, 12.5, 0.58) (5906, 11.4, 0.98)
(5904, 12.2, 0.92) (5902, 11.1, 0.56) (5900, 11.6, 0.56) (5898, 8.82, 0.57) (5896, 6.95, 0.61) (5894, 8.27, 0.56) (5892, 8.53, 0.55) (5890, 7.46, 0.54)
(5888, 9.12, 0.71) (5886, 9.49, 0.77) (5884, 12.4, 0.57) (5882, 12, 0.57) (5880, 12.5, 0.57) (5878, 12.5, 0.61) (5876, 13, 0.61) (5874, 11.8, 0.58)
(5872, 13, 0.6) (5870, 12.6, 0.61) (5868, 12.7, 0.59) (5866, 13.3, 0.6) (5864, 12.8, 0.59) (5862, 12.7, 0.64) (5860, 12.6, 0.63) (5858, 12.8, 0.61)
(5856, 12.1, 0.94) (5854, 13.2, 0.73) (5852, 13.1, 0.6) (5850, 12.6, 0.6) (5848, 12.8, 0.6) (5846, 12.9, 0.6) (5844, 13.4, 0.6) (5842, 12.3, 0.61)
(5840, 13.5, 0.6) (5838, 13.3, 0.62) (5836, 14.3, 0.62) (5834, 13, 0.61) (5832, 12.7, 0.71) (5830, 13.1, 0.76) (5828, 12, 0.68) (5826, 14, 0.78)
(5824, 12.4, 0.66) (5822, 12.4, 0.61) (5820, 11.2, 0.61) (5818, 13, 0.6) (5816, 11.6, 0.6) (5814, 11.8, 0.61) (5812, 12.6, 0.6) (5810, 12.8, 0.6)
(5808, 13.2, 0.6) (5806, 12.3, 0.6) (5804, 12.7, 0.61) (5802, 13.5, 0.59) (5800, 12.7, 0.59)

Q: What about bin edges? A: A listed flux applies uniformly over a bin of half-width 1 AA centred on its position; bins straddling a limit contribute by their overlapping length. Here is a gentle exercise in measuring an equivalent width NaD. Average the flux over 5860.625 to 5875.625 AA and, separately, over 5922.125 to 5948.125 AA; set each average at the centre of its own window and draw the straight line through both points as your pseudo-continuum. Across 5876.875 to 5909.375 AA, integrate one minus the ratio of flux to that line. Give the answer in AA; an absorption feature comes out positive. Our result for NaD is 5.7 AA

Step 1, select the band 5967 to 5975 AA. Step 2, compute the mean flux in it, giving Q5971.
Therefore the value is 13.2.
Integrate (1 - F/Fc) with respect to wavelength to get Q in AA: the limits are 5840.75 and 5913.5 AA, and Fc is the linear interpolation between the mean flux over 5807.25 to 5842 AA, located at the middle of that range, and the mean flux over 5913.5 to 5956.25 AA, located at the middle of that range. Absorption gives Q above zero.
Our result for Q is 5.9 AA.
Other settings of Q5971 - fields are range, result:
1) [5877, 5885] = 12.3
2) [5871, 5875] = 12.4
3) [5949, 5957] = 13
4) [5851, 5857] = 12.8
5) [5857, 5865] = 12.7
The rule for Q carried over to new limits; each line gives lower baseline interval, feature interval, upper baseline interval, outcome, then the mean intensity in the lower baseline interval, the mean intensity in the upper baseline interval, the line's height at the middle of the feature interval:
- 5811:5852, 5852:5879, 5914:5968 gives 0.2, 12.8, 12.9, 12.8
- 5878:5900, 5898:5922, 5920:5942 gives -3.0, 9.78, 12.7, 11.3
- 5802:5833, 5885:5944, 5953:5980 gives 4.9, 12.6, 12.9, 12.8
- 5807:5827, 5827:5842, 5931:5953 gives -0.6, 12.5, 12.9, 12.6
